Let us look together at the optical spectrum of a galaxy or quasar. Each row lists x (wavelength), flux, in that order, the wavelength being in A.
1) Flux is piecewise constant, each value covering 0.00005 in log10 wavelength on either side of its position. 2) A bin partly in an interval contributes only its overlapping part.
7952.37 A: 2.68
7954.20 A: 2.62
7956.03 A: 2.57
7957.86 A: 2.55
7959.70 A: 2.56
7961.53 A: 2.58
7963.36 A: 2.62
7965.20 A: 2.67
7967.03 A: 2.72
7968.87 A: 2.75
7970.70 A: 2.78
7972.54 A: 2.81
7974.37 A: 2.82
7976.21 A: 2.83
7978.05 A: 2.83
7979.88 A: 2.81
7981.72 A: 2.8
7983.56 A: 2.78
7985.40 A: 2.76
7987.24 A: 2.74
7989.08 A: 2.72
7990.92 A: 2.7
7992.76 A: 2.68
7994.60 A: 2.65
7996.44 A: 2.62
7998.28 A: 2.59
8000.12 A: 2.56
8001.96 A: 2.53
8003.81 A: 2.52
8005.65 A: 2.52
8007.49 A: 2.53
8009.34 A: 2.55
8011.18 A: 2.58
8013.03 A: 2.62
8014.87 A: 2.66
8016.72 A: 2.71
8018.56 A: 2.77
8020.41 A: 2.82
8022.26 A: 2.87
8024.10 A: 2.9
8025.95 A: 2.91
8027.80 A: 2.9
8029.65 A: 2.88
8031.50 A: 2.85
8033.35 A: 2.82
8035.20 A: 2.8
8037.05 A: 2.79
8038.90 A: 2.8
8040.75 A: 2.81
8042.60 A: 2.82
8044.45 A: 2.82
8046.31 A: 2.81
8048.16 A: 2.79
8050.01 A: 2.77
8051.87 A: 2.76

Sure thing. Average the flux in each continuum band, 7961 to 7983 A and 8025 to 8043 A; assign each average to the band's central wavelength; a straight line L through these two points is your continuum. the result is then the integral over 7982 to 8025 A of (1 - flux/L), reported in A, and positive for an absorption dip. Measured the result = 1.9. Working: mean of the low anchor 2.76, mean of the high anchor 2.84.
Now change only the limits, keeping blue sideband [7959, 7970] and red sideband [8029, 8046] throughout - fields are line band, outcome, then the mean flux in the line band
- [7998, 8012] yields 1.0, 2.55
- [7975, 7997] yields -0.4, 2.75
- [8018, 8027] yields -0.2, 2.86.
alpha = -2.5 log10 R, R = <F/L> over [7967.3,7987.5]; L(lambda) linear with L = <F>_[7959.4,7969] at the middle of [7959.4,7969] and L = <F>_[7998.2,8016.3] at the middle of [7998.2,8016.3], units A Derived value -0.07 mag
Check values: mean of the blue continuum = 2.65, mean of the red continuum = 2.57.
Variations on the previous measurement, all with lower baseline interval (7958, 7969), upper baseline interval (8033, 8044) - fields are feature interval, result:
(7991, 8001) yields 0.033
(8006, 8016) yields 0.064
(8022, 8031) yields -0.043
